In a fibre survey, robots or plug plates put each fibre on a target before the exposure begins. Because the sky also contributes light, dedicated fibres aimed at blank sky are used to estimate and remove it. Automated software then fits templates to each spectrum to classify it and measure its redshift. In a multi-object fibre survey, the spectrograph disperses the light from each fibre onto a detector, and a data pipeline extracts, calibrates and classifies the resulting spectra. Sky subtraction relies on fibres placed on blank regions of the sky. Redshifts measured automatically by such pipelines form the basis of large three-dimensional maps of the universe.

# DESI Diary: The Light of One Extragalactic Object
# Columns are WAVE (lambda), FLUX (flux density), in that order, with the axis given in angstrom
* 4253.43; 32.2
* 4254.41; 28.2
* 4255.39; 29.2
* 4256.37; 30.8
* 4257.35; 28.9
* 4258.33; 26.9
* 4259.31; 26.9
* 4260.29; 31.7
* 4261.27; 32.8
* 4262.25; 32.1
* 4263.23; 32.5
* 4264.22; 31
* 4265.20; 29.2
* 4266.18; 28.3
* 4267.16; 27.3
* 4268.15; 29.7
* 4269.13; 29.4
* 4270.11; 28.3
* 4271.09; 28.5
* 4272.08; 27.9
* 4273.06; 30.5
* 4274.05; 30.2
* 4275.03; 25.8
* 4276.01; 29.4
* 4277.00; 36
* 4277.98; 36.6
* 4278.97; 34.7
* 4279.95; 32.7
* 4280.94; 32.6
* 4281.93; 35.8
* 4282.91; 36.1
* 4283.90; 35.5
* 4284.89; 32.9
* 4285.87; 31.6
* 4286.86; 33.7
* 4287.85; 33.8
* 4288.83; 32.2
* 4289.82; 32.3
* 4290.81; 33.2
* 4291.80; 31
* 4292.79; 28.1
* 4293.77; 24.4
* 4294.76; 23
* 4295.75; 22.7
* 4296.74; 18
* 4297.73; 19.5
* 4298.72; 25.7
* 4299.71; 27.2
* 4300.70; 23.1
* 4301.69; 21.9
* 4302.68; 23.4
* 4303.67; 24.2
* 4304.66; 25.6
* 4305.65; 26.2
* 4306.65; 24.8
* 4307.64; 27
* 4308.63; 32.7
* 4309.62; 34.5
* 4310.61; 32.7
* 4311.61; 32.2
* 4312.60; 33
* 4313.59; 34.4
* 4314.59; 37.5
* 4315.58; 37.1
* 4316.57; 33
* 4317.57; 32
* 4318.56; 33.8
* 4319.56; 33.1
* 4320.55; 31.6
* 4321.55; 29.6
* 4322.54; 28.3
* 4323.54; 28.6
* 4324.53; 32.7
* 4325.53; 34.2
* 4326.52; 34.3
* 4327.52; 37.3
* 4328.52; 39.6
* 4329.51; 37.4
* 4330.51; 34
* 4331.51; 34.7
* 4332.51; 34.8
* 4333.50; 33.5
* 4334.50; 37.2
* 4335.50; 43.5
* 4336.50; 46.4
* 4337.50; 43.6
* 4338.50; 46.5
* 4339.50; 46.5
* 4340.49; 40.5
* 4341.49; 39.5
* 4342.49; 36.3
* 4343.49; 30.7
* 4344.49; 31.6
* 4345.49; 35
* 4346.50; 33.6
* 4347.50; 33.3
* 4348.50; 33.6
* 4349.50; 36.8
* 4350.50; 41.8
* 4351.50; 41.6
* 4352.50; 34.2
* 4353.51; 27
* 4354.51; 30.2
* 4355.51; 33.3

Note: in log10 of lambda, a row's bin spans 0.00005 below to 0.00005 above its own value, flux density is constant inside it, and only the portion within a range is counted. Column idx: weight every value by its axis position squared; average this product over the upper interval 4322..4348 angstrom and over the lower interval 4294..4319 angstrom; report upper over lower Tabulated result 1.32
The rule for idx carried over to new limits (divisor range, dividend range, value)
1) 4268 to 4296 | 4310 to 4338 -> 1.15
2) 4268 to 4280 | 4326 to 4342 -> 1.32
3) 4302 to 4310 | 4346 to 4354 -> 1.33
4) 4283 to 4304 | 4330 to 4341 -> 1.48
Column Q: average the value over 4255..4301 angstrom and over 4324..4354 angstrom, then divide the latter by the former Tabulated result 1.2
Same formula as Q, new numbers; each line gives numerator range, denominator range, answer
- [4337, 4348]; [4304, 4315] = 1.23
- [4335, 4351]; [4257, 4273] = 1.31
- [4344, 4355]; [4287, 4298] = 1.25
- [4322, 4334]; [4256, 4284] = 1.10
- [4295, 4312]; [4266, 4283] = 0.83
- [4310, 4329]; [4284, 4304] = 1.22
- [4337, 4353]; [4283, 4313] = 1.34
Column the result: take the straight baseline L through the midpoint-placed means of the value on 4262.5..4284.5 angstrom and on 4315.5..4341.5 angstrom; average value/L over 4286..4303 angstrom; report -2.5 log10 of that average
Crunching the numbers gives 0.23 mag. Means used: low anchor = 31.3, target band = 26.8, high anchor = 36.4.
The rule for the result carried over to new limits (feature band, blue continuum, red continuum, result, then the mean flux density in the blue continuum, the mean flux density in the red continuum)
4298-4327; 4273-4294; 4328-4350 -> 0.17 mag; 32.4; 37.7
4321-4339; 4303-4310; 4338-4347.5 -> -0.07 mag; 27.6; 37.6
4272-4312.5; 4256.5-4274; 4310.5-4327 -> 0.06 mag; 29.6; 32.8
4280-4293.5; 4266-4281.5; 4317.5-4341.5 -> -0.03 mag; 30.6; 36.6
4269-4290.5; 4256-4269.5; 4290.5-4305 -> -0.18 mag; 29.8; 24.6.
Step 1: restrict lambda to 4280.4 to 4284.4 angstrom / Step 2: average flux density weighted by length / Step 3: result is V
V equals 34.9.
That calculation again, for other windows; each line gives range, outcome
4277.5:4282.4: 34.4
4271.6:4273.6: 29.2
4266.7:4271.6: 28.6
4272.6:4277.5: 30.4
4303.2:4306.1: 25.4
